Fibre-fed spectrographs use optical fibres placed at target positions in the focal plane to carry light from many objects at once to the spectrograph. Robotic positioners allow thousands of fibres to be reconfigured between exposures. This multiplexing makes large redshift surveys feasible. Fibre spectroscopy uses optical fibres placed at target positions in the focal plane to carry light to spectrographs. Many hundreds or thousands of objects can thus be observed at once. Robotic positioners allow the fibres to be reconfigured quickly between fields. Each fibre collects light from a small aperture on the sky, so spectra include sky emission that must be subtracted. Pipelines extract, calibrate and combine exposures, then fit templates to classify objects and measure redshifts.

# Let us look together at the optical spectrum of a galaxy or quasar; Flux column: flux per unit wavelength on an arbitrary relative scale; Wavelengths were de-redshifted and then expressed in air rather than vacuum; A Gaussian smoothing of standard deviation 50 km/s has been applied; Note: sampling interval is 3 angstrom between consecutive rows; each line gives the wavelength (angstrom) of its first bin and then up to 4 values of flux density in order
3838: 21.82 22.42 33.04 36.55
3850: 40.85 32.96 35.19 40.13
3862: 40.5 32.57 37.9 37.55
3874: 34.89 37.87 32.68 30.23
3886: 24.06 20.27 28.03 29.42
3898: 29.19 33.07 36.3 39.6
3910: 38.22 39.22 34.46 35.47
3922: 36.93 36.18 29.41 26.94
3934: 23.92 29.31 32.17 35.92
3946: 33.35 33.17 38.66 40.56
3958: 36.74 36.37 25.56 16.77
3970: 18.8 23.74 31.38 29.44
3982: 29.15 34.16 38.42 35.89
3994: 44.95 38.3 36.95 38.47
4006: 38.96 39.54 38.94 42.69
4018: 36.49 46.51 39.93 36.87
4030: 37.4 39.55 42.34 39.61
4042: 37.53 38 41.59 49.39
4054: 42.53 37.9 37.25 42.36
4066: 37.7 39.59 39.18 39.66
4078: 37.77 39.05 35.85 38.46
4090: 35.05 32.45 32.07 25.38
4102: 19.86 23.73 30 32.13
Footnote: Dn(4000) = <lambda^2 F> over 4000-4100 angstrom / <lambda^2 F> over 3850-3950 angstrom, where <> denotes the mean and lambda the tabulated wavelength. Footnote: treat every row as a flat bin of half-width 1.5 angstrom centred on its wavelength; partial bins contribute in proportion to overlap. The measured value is 1.25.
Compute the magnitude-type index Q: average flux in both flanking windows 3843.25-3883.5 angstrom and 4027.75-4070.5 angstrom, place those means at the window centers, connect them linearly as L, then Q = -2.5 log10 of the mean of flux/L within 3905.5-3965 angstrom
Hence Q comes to 0.11 mag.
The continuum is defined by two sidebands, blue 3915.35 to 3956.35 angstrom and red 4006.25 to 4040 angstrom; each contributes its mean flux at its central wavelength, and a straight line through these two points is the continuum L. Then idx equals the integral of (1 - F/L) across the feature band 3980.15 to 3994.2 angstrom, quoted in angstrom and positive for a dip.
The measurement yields 0.6 angstrom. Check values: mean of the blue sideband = 33.3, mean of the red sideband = 40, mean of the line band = 35.6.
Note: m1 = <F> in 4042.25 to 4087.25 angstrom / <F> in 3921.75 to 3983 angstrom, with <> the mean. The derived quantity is 1.3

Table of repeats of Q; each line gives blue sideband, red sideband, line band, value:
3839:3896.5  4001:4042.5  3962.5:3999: 0.23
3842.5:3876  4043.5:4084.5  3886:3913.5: 0.17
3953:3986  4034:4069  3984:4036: -0.13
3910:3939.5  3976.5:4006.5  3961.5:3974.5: 0.48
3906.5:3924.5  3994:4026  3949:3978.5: 0.27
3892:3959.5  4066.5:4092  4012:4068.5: -0.09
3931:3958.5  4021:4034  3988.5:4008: -0.05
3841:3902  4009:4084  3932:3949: 0.16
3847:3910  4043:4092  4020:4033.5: -0.05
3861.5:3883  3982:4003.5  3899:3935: 0.07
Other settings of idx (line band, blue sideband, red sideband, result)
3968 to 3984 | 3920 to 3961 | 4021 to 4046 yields 4.2 angstrom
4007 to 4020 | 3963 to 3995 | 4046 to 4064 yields -1.7 angstrom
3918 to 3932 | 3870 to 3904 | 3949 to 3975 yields -1.3 angstrom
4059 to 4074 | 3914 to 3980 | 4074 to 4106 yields -3.2 angstrom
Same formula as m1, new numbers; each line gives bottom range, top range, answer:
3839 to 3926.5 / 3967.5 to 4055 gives 1.10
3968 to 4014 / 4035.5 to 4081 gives 1.17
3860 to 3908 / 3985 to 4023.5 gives 1.20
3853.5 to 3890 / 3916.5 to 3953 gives 0.96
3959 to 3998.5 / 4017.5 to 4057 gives 1.31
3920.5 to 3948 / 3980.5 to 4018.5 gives 1.20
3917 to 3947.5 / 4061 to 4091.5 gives 1.20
